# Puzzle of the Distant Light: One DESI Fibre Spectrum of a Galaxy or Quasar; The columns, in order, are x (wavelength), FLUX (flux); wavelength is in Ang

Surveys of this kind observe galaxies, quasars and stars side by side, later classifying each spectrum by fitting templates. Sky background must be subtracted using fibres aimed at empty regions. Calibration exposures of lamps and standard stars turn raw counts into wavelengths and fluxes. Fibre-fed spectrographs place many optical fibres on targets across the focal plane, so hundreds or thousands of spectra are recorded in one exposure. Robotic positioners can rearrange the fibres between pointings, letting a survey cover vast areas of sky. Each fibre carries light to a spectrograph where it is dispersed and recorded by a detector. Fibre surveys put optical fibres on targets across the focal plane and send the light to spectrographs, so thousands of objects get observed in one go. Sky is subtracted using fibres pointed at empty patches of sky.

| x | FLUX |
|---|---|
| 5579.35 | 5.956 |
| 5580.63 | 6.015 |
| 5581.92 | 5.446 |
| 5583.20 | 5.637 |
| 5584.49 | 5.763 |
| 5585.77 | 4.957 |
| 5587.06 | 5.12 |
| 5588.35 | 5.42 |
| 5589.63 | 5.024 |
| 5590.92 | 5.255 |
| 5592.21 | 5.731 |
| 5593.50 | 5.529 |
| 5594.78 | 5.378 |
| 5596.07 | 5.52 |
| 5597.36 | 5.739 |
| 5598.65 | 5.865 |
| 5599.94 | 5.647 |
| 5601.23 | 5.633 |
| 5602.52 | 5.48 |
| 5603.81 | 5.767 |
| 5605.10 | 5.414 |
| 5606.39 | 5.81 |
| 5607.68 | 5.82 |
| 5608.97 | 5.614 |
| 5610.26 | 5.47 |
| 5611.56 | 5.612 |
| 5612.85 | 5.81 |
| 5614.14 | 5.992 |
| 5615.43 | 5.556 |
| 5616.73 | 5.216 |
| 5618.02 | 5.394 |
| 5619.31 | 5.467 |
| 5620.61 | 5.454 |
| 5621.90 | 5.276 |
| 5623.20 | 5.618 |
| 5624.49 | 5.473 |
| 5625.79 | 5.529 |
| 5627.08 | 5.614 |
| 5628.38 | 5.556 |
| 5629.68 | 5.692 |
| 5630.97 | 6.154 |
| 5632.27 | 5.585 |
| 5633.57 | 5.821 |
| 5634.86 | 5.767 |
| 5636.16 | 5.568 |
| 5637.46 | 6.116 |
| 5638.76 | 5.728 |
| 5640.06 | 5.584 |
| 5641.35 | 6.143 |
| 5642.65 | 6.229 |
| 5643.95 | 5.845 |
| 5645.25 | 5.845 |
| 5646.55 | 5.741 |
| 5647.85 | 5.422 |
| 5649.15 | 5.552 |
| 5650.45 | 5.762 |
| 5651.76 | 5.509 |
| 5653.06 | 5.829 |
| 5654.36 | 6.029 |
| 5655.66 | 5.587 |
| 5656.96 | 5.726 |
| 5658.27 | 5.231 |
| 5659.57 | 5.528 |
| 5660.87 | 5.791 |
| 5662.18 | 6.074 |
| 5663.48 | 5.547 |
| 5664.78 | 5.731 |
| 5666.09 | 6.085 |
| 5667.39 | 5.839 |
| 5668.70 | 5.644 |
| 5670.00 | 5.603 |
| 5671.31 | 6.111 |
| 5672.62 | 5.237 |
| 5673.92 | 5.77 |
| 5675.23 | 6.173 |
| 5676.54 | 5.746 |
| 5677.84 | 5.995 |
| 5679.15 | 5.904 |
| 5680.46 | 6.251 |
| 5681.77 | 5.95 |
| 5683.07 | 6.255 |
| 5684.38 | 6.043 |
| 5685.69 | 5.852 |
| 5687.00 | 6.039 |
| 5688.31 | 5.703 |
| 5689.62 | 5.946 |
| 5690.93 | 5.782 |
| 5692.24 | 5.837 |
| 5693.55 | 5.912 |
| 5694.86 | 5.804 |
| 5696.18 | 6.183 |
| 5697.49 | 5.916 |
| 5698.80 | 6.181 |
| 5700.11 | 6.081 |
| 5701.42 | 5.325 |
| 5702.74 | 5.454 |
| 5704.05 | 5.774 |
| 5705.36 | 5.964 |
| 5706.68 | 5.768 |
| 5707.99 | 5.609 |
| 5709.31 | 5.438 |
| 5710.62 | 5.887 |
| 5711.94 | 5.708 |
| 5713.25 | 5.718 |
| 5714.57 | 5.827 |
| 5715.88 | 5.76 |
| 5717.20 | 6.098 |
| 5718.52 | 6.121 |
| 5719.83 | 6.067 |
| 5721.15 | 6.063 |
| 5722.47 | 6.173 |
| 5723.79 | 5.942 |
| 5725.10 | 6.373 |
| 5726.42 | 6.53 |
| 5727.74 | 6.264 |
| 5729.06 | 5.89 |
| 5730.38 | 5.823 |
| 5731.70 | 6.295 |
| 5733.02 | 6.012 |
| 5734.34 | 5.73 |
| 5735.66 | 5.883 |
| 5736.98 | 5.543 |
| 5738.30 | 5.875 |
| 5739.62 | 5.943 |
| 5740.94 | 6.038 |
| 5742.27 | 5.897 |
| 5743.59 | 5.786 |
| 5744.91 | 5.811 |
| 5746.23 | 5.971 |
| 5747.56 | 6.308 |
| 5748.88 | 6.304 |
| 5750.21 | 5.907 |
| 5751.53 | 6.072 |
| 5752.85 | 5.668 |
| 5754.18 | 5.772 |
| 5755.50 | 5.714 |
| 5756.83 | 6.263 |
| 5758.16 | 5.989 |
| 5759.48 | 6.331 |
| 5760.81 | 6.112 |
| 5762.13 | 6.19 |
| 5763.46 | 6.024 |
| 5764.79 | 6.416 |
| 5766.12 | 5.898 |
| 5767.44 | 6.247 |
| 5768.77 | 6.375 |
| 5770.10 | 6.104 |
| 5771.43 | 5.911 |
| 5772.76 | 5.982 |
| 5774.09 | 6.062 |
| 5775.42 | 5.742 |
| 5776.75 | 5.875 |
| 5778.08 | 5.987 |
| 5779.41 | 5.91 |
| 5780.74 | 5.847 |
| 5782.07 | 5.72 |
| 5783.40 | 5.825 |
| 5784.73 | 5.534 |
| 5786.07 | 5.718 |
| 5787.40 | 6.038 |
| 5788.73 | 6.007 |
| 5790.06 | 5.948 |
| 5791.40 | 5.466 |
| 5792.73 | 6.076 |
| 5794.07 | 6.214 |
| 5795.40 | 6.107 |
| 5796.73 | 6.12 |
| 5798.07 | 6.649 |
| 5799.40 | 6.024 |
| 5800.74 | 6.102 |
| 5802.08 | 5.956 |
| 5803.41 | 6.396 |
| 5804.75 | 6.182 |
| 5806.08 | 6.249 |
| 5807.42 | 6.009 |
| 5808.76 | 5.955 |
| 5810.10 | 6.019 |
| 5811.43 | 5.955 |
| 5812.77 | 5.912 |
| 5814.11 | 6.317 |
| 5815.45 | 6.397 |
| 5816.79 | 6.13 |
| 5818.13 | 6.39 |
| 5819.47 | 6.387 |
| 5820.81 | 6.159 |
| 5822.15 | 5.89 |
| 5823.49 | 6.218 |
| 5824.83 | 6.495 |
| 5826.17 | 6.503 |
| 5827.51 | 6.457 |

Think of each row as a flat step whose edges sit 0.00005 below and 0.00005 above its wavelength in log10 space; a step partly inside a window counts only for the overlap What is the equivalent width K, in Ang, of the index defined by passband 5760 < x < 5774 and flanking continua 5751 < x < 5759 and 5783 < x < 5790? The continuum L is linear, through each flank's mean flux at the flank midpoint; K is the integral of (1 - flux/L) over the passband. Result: -0.6 Ang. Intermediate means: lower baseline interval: 5.92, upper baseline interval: 5.84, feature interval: 6.12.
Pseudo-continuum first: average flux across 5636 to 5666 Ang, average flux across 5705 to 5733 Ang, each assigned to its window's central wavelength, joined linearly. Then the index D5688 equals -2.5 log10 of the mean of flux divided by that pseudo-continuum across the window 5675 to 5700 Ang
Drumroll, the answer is -0.02 mag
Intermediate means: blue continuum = 5.75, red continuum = 5.97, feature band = 5.97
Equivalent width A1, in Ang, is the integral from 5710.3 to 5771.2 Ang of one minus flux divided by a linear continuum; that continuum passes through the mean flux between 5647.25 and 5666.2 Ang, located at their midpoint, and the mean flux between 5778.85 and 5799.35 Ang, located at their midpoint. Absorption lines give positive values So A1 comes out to -1.7 Ang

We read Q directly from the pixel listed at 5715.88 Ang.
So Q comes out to 5.76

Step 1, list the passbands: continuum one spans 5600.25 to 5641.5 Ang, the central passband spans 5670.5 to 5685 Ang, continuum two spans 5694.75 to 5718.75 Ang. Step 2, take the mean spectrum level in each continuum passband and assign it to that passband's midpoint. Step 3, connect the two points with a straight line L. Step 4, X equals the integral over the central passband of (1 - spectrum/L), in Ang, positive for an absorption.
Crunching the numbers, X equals -0.5 Ang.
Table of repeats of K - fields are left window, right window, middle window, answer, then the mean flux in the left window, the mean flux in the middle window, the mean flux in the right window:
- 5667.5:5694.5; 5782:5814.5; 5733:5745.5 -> 0.23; 5.89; 5.85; 6.02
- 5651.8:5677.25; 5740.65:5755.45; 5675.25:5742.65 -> -0.86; 5.75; 5.93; 5.95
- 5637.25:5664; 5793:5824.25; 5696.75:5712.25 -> 0.33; 5.75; 5.76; 6.16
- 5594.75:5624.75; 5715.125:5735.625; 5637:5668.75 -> 0.02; 5.59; 5.76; 6.07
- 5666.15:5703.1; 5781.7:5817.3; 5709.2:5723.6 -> 0.03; 5.88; 5.92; 6.04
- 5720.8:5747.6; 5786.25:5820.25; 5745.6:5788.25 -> 0.42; 6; 5.99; 6.12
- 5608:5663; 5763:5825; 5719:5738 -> -0.44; 5.68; 6.04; 6.06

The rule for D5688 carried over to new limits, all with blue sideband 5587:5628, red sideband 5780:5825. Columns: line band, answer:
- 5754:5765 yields -0.02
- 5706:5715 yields 0.02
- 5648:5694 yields -0.02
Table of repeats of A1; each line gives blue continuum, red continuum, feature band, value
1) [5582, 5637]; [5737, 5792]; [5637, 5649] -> -0.4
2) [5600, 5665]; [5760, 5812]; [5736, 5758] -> 0.0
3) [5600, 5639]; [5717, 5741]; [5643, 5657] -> 0.1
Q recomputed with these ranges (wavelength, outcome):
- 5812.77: 5.912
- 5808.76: 5.955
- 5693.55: 5.912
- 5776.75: 5.875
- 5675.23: 6.173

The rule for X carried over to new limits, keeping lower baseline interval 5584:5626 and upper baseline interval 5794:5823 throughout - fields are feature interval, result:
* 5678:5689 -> -0.4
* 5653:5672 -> -0.2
